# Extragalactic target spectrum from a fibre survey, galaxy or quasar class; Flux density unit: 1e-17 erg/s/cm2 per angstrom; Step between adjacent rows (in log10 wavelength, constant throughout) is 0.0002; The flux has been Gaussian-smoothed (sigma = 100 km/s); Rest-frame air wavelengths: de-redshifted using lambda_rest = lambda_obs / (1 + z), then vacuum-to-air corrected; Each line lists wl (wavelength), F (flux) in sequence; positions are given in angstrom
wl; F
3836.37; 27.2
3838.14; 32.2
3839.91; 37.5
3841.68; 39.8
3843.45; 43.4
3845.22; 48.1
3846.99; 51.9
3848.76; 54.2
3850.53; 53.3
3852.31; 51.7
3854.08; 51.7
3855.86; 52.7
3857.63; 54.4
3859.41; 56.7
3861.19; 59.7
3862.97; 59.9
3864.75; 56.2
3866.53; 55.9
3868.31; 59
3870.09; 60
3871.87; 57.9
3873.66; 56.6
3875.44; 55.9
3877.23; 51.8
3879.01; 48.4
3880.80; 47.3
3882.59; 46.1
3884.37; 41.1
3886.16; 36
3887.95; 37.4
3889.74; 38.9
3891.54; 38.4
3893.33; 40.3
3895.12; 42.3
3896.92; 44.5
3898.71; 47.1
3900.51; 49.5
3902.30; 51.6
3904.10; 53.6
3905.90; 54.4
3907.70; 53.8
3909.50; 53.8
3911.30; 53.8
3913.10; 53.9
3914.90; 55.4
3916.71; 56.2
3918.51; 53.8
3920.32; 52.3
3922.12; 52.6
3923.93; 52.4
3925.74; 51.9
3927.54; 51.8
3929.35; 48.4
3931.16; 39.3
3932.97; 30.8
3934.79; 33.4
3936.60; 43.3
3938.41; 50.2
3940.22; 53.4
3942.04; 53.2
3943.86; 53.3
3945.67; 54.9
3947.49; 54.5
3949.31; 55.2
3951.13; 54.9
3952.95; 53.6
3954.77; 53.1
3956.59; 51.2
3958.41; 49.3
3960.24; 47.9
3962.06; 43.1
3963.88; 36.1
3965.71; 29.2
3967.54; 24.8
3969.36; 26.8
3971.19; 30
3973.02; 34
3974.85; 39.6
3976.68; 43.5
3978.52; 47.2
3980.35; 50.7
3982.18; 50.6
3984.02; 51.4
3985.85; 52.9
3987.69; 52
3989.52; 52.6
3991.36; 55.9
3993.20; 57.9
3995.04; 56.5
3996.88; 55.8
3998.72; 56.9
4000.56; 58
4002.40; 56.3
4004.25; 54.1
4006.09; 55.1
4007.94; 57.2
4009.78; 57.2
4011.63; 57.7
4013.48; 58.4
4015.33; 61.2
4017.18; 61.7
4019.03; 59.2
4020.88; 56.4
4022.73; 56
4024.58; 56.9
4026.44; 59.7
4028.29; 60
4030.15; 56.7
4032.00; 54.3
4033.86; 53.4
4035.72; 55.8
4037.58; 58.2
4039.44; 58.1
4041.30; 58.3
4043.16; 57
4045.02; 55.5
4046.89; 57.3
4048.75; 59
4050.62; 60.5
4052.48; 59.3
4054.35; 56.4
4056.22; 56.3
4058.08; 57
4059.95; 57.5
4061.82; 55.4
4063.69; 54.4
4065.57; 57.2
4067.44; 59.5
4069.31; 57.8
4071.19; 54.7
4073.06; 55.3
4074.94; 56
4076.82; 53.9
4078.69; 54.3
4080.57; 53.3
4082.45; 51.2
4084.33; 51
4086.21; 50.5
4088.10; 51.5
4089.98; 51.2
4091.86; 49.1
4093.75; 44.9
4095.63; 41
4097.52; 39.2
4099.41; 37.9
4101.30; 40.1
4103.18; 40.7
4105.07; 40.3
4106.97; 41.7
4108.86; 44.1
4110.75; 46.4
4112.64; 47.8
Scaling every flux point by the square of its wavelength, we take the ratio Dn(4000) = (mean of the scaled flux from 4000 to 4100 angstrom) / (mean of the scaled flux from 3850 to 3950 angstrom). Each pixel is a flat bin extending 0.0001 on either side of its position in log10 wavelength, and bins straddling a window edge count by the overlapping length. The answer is 1.18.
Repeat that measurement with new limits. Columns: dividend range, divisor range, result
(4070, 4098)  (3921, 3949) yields 1.13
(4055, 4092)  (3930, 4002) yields 1.22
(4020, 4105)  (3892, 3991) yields 1.20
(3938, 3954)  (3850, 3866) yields 1.02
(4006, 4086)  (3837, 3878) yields 1.20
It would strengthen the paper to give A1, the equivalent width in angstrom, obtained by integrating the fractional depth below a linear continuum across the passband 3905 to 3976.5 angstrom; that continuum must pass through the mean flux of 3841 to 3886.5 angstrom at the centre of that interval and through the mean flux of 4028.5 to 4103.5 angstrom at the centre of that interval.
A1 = 7.5 angstrom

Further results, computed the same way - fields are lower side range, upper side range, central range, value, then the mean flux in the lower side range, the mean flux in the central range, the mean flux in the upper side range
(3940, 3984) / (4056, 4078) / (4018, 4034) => -1.6 angstrom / 45.4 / 57.2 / 56.2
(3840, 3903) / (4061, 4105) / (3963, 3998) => 3.6 angstrom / 49.5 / 44.7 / 50.2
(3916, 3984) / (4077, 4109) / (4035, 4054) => -4.8 angstrom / 46.1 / 57.9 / 46.2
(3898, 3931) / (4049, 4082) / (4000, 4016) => -0.7 angstrom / 52.3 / 57.2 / 56.4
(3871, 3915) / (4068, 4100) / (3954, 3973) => 4.0 angstrom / 48.3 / 38.8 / 50.4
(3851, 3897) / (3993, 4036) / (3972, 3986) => 2.4 angstrom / 50.1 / 45.7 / 57.2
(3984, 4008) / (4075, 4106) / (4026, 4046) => -2.0 angstrom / 55.3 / 56.9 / 47.1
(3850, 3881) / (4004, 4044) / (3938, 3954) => 0.7 angstrom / 55.1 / 53.8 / 57.5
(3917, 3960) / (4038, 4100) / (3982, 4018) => -3.0 angstrom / 49.9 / 56.1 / 53.8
